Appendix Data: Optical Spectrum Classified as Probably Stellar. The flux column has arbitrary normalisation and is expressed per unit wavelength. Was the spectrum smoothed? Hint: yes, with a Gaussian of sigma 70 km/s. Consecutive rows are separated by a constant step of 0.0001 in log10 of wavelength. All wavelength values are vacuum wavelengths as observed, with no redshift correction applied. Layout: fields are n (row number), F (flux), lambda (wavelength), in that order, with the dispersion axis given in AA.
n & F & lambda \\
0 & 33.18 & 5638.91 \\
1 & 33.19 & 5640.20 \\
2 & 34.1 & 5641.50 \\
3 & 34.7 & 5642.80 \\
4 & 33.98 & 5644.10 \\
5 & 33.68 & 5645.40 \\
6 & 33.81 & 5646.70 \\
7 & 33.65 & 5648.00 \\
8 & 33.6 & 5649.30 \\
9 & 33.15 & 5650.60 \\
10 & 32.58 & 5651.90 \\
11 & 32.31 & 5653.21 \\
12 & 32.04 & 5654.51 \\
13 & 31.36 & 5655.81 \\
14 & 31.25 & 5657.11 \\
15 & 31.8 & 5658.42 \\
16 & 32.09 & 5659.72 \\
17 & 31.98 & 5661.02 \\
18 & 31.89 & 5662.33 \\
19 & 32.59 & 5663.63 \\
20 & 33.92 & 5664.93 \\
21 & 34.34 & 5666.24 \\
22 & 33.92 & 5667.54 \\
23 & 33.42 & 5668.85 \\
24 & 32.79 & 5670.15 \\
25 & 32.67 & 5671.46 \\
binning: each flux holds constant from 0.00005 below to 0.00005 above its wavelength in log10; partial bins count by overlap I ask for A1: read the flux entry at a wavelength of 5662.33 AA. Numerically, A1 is 31.89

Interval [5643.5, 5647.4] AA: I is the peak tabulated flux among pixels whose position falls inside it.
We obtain 33.98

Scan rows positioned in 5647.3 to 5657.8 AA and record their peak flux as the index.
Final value 33.65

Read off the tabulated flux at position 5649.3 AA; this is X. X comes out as 33.6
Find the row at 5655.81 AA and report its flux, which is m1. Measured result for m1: 31.36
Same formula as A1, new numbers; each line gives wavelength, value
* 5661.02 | 31.98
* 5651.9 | 32.58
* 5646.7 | 33.81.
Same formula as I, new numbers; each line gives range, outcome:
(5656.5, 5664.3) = 32.59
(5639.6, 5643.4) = 34.7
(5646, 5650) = 33.81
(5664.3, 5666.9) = 34.34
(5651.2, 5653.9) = 32.58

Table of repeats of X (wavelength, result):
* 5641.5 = 34.1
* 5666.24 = 34.34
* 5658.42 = 31.8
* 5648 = 33.65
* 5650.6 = 33.15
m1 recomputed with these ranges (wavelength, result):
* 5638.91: 33.18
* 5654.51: 32.04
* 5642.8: 34.7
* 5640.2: 33.19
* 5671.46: 32.67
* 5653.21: 32.31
